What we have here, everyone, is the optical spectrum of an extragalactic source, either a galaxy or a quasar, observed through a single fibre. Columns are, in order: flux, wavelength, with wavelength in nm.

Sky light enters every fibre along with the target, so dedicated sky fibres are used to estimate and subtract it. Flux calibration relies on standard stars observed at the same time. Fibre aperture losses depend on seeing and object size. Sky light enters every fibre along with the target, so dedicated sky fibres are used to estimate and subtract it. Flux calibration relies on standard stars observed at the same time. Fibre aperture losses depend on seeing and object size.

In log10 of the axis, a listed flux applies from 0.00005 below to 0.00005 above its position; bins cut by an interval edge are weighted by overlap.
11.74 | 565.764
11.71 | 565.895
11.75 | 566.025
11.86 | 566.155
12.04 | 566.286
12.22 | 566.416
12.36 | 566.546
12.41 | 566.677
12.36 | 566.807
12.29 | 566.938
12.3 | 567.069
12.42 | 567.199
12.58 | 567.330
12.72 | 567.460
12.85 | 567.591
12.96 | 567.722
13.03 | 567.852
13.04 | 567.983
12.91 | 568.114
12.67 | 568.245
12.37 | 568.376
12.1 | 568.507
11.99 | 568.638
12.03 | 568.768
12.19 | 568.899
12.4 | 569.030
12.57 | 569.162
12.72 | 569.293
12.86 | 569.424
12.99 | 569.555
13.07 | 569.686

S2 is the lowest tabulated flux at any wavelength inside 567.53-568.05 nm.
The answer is 12.85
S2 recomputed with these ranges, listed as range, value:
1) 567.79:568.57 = 12.1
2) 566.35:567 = 12.22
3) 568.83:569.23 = 12.19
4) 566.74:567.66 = 12.29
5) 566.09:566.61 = 11.86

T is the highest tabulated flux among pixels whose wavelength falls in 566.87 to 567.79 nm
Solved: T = 12.96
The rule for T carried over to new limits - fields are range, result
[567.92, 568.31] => 13.04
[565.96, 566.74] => 12.41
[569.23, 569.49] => 12.86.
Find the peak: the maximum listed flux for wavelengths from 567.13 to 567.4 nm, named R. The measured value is 12.58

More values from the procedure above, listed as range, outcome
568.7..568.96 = 12.19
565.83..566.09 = 11.75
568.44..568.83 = 12.1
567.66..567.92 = 13.03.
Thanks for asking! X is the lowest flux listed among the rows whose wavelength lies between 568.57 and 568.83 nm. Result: 11.99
